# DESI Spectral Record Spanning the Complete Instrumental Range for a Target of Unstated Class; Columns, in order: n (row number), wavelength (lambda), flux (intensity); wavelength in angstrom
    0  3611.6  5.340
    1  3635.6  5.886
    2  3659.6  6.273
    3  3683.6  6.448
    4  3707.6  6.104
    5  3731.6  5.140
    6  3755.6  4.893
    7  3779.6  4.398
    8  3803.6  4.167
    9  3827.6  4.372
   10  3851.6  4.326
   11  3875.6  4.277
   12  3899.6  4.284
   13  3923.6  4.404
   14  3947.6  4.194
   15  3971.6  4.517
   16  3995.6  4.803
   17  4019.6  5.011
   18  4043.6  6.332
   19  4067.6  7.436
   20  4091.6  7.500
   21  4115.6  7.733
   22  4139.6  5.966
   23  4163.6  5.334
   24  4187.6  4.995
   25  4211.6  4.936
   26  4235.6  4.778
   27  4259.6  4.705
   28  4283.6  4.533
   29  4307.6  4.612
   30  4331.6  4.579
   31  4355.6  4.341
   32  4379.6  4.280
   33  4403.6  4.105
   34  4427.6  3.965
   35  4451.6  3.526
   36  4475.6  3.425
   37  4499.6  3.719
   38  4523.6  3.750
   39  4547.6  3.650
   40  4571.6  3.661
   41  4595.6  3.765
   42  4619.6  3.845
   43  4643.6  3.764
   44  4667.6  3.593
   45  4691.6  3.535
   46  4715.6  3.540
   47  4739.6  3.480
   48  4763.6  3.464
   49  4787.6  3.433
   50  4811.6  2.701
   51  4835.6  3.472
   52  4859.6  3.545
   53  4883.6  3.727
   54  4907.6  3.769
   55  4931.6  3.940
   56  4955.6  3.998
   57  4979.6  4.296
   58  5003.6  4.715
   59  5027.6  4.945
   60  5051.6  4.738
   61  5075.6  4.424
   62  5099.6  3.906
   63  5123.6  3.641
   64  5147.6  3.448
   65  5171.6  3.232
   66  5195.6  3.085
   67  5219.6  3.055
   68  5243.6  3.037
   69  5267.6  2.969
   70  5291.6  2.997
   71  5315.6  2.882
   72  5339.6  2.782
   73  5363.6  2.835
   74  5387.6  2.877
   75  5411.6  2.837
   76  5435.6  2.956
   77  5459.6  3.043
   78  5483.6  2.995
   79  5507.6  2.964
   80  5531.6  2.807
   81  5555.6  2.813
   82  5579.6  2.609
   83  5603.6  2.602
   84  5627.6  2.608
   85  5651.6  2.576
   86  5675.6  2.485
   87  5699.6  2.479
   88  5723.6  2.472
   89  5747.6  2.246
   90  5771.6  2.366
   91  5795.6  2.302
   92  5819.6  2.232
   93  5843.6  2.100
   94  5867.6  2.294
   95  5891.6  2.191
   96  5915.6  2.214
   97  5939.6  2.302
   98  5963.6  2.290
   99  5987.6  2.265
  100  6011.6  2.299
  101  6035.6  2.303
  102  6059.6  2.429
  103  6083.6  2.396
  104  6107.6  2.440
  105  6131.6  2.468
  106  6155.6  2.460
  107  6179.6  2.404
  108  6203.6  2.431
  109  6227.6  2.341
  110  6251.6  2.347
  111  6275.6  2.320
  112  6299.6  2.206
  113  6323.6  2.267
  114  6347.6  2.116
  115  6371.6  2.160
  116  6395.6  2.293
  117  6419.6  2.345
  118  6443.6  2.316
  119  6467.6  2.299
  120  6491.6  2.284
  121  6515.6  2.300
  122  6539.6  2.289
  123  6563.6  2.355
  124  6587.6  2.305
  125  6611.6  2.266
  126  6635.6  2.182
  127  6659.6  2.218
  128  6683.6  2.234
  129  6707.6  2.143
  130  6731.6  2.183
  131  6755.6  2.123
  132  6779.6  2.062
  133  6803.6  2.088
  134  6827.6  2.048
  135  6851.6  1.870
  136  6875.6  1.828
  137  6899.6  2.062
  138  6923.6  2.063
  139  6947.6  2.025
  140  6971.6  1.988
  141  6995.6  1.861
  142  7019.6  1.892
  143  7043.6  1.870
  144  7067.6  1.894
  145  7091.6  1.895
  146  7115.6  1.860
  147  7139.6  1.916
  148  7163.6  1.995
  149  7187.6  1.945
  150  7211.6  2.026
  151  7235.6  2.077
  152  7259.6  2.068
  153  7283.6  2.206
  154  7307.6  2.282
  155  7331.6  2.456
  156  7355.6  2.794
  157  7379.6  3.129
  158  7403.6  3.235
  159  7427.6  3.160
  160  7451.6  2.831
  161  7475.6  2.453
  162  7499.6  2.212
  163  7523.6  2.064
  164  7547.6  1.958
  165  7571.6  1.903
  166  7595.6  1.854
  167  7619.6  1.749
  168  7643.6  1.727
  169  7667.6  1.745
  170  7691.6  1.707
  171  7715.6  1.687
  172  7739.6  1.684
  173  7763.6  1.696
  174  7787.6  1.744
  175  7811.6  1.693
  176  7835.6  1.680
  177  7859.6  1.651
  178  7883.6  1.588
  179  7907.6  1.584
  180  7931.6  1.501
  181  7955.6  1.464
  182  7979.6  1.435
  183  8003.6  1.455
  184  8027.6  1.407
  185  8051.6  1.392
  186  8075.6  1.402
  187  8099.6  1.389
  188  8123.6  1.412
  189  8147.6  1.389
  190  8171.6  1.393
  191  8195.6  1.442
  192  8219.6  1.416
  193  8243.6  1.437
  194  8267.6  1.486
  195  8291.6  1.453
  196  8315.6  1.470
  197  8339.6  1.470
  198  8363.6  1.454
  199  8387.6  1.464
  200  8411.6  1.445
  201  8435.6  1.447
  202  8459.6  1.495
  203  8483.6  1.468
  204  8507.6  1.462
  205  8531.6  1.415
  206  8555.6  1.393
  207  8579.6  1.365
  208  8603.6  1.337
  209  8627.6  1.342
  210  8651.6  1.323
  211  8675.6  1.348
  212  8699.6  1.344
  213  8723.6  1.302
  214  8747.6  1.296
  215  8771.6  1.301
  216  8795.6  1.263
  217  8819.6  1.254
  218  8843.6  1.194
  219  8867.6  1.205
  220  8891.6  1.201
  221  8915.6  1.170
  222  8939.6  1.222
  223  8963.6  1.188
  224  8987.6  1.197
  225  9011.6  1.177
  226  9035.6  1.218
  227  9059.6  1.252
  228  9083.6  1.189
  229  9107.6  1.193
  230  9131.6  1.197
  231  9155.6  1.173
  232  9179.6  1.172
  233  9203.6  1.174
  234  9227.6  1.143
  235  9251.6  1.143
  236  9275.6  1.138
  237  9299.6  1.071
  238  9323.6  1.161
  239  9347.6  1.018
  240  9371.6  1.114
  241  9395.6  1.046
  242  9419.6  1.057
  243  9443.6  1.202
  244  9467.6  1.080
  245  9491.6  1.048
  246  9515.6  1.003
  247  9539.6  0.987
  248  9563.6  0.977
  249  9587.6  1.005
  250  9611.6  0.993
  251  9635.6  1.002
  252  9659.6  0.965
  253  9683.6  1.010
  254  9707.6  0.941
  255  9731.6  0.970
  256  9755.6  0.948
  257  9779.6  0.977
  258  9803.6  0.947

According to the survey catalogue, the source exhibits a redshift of 1.65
